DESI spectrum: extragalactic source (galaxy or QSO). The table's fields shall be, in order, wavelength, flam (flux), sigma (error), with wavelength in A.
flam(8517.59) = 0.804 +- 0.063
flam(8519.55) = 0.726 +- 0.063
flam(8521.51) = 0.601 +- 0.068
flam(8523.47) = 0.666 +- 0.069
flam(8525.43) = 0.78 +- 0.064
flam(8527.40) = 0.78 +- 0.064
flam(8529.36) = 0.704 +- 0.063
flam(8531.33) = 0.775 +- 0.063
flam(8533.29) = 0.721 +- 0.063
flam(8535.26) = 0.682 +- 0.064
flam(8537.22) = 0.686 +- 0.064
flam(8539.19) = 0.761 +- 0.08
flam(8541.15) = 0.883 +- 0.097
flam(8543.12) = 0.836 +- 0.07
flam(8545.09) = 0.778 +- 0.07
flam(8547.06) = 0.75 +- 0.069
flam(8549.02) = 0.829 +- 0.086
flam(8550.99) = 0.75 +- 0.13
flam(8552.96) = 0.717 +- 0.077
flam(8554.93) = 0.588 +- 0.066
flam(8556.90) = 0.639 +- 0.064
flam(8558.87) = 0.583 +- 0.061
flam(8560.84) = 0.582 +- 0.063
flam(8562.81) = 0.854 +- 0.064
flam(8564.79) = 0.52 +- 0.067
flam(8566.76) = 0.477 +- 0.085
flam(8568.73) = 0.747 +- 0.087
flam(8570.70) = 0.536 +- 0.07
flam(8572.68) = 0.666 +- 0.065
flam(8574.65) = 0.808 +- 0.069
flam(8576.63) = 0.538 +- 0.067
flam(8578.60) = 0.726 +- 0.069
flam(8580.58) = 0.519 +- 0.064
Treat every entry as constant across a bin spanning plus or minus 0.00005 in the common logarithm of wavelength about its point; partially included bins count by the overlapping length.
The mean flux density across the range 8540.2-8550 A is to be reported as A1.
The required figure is 0.815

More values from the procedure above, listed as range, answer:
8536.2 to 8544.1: 0.791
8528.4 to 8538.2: 0.714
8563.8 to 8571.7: 0.57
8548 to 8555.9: 0.722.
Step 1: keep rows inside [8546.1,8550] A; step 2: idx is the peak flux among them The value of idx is 0.829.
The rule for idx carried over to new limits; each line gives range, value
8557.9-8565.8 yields 0.854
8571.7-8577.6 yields 0.808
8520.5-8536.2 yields 0.78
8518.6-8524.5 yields 0.726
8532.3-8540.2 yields 0.761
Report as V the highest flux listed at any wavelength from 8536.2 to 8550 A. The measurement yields 0.883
